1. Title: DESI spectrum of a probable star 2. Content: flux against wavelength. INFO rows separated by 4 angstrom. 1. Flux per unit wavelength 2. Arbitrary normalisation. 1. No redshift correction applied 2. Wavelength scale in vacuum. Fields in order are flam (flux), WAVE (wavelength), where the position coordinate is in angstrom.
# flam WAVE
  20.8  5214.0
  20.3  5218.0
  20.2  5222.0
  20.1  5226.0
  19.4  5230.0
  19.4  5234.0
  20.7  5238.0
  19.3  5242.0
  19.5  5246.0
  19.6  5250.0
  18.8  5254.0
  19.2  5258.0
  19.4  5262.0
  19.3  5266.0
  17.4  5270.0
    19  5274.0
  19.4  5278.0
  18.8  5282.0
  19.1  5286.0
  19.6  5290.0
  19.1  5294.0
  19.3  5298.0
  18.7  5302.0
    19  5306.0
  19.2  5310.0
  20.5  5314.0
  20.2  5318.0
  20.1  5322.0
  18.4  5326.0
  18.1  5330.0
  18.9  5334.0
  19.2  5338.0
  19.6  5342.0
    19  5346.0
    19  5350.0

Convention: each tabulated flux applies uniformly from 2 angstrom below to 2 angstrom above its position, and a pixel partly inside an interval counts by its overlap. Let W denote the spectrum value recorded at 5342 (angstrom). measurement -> 19.6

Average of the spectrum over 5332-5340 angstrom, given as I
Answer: 19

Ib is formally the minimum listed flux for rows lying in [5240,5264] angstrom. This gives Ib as 18.8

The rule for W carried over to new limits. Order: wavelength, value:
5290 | 19.6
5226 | 20.1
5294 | 19.1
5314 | 20.5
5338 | 19.2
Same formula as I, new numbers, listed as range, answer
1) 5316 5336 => 19.1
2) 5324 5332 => 18.2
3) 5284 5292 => 19.4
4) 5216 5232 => 20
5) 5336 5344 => 19.4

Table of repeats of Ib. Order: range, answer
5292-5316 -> 18.7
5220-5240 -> 19.4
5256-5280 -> 17.4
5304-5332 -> 18.1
